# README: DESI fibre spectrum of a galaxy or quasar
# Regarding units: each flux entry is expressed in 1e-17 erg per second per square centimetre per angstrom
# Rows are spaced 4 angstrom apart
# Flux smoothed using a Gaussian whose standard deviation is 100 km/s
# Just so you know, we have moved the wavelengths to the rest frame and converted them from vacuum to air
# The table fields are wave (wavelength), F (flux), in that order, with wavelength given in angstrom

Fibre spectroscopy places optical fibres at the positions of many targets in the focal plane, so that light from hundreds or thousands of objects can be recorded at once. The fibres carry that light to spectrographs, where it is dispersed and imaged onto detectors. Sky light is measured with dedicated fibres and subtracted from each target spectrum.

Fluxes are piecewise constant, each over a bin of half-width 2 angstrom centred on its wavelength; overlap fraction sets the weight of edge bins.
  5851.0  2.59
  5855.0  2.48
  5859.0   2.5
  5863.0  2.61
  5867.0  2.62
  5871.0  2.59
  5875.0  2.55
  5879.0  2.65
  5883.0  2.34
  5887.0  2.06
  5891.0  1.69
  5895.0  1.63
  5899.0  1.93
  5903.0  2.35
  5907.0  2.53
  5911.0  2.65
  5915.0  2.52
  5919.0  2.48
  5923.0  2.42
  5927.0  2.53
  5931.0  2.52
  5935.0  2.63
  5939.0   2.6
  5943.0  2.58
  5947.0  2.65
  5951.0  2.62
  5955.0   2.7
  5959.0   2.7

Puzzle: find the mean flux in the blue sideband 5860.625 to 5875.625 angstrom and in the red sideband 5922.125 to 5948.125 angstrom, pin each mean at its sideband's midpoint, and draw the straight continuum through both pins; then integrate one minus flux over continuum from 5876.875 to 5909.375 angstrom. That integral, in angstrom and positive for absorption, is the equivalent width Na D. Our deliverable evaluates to 5.39 angstrom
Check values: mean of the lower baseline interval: 2.59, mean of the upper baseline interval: 2.56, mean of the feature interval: 2.15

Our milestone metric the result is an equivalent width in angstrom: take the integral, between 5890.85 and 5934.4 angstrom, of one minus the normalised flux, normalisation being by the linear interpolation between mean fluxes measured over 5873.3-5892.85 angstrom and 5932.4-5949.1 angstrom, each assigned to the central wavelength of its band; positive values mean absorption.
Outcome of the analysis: 2.0 angstrom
